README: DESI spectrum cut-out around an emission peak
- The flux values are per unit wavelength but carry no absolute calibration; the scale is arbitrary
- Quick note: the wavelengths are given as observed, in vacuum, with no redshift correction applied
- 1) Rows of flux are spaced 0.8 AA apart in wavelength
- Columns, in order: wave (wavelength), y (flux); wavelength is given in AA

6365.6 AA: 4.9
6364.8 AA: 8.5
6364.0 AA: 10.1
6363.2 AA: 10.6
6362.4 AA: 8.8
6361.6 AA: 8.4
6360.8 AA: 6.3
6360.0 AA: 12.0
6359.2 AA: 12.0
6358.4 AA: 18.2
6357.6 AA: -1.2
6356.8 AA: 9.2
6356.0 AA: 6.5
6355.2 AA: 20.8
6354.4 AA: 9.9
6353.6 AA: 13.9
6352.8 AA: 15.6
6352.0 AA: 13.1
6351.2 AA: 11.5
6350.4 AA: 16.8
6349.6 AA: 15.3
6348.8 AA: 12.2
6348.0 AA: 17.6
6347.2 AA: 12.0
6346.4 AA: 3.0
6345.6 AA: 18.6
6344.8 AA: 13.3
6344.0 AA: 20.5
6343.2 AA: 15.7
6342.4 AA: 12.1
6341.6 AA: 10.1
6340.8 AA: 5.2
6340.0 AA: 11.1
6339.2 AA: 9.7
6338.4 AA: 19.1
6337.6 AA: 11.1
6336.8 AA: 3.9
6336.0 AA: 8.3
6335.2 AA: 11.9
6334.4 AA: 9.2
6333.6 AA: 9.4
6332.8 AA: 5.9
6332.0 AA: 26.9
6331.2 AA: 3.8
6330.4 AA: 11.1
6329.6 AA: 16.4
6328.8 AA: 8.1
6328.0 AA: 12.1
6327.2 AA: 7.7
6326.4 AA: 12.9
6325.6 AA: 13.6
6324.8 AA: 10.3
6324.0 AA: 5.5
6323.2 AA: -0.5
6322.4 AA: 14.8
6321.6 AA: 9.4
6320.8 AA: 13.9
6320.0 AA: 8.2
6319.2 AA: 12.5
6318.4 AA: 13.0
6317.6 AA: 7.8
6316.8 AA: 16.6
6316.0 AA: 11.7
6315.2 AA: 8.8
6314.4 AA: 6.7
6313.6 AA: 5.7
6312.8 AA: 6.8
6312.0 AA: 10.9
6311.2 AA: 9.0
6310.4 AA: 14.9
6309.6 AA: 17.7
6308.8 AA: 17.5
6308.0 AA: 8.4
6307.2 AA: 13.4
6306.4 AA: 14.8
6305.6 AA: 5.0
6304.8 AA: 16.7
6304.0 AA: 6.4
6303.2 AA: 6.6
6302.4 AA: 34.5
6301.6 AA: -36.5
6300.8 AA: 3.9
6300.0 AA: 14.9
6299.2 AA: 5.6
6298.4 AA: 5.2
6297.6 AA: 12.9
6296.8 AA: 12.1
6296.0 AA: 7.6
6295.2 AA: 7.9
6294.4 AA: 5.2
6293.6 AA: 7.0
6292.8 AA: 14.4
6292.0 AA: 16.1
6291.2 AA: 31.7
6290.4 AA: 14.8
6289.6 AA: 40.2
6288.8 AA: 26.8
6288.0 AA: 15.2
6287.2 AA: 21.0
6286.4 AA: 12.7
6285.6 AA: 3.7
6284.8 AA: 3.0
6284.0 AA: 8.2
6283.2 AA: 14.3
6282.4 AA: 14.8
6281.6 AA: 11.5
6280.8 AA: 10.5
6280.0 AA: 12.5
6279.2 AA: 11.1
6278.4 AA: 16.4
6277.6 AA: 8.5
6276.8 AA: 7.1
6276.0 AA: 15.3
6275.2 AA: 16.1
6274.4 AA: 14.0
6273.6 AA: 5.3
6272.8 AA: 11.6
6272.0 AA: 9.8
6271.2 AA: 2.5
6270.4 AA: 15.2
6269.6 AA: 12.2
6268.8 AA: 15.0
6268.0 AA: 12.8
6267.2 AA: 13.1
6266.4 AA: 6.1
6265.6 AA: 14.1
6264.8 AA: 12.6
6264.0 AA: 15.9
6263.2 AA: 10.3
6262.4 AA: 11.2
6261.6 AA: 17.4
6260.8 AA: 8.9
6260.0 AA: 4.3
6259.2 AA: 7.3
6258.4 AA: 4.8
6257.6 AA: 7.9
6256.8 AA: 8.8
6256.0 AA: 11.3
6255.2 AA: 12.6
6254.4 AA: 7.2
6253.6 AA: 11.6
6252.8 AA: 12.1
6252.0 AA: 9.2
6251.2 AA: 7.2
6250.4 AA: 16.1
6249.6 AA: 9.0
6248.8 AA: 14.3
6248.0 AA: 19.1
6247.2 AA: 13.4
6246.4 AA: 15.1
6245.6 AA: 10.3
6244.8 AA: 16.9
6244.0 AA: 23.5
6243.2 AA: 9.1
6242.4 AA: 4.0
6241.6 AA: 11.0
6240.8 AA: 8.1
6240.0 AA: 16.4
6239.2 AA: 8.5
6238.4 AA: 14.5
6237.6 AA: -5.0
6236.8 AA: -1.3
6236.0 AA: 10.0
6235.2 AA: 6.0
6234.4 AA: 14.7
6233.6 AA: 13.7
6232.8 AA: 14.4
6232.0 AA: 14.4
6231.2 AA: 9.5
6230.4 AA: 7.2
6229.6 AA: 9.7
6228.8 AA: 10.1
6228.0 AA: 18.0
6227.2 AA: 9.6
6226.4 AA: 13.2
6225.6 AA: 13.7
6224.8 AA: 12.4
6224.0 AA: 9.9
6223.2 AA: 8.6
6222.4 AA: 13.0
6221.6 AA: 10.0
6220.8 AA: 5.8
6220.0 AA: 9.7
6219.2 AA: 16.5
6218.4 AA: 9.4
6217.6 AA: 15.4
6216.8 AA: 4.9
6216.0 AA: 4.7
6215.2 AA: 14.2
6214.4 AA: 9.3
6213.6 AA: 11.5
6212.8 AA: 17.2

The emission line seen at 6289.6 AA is H-beta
